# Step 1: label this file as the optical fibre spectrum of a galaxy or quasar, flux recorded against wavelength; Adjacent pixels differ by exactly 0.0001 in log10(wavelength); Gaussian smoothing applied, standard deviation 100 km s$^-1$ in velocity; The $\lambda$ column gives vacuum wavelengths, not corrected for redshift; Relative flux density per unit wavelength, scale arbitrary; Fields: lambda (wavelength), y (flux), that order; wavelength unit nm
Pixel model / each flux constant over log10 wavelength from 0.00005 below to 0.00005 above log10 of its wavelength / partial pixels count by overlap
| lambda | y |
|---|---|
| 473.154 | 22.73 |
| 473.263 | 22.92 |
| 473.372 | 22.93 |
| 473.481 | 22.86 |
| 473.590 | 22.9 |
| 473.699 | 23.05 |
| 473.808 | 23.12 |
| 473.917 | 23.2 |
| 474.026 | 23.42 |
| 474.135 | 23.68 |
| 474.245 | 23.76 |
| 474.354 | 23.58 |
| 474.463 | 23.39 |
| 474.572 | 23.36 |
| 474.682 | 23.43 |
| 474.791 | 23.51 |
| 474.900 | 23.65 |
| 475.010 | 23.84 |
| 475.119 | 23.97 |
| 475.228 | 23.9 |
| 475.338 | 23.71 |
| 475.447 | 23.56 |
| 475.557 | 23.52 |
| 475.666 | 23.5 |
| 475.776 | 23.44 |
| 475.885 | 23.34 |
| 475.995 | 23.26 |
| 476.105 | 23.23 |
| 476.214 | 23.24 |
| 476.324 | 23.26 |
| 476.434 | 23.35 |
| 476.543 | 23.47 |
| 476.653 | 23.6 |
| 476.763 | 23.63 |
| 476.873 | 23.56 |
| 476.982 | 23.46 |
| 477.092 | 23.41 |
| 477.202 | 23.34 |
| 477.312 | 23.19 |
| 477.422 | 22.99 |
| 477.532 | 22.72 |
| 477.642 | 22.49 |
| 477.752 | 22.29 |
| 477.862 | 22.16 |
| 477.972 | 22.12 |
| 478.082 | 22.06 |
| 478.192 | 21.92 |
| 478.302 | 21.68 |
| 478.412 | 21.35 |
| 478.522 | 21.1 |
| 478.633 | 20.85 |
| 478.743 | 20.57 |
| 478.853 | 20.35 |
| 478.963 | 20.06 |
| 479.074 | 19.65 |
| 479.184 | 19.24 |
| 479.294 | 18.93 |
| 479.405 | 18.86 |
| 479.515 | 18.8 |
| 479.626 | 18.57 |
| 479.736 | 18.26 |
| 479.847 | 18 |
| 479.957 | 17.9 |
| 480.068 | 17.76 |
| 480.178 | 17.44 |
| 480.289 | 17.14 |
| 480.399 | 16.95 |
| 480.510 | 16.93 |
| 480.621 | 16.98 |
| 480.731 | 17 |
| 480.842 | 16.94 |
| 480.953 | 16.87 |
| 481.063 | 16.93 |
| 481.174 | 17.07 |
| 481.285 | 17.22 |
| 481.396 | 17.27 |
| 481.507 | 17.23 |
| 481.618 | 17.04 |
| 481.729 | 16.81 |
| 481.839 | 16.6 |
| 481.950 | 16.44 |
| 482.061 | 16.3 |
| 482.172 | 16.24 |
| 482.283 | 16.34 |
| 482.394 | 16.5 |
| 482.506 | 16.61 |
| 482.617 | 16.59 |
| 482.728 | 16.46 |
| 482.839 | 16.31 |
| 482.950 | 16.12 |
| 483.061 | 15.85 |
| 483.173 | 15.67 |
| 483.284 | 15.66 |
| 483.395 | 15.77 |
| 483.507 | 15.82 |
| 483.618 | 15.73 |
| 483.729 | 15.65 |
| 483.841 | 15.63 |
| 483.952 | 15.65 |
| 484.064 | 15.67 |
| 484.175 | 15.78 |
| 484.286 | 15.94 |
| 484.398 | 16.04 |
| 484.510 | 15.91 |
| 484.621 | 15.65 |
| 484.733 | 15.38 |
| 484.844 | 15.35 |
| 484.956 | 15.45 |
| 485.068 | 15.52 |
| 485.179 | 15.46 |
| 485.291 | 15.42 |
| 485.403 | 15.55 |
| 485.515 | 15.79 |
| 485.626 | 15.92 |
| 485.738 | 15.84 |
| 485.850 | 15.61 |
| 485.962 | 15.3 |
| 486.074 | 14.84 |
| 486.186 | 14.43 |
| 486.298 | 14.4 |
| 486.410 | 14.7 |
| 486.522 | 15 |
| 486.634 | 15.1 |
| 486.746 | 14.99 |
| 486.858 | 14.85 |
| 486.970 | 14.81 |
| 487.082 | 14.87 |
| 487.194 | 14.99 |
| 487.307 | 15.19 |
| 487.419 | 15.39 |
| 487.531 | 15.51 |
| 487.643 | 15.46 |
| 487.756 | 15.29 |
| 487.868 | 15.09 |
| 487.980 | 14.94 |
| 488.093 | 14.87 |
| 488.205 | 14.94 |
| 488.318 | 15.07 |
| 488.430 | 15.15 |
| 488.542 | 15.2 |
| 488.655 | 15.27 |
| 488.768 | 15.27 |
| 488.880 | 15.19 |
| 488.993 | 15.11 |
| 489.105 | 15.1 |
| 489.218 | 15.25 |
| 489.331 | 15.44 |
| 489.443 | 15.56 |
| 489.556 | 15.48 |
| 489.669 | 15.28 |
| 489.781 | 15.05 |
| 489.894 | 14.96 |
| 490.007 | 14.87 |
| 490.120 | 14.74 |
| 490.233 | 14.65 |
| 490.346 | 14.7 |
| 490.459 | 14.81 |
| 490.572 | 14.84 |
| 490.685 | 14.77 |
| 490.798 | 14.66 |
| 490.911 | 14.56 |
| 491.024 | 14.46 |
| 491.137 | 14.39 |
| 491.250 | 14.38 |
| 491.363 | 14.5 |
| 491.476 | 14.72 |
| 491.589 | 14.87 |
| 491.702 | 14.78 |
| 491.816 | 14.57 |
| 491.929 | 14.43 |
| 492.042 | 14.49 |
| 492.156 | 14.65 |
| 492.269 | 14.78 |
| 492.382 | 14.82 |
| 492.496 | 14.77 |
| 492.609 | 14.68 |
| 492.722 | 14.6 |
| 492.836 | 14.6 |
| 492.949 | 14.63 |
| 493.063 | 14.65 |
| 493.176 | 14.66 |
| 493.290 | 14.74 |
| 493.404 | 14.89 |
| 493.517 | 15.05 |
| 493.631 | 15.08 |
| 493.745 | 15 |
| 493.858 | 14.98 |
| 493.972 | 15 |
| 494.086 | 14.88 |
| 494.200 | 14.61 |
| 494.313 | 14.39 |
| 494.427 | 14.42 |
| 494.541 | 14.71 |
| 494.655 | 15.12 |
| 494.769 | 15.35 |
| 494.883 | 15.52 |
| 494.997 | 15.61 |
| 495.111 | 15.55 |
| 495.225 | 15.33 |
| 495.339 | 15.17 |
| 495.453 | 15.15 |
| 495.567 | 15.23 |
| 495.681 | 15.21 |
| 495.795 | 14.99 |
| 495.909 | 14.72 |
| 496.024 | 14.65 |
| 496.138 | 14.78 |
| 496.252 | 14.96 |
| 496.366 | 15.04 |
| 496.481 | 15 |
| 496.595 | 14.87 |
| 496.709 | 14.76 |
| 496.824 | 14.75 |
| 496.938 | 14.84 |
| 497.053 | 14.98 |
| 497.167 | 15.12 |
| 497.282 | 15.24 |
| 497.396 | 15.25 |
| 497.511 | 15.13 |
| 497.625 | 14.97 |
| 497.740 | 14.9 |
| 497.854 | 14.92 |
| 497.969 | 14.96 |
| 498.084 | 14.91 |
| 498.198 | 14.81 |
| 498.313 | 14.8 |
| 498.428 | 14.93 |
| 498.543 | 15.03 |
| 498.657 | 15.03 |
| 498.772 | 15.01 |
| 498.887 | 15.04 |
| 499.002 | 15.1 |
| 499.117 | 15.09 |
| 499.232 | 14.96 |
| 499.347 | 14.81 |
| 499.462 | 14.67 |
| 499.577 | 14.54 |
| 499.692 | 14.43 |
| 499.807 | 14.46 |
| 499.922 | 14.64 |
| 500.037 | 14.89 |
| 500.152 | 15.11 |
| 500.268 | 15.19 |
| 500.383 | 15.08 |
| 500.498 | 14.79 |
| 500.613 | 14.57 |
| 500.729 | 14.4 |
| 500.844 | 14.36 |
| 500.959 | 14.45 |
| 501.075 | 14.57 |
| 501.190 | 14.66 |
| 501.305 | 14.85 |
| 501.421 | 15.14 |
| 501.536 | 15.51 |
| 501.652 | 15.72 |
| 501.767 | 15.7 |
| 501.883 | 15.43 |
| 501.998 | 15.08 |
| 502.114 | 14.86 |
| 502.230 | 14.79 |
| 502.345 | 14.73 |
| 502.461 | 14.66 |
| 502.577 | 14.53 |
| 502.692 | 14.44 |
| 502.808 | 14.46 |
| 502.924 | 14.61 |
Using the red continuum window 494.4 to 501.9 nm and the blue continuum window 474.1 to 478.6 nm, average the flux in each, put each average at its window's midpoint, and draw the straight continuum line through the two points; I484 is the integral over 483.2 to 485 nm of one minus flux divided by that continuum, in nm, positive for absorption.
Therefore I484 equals 0.402 nm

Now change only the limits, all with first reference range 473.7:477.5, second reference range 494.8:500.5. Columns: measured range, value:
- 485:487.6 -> 0.56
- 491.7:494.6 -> 0.34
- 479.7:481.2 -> 0.30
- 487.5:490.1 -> 0.45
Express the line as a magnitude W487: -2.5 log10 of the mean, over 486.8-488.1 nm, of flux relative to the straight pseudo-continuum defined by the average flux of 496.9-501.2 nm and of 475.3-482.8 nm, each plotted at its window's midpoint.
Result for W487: 0.18 mag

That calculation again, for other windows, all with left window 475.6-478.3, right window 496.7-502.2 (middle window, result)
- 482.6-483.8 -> 0.29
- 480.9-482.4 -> 0.26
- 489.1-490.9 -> 0.22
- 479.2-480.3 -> 0.20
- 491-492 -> 0.22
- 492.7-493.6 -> 0.17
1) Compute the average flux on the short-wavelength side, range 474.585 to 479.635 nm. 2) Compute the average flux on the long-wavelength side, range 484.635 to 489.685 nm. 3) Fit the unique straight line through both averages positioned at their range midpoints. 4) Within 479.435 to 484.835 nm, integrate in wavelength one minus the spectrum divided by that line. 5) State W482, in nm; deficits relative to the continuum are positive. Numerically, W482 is 0.620 nm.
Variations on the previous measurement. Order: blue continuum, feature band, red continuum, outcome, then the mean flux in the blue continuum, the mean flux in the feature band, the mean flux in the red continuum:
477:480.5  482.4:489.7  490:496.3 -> 0.87 nm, 20.4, 15.4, 14.8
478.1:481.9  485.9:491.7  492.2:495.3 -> 0.43 nm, 18.5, 15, 14.9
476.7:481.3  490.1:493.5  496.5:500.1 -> 0.40 nm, 20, 14.7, 14.9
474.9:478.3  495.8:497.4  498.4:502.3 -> 0.13 nm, 23.2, 14.9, 14.9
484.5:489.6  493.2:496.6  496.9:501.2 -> 0.00 nm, 15.2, 15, 14.9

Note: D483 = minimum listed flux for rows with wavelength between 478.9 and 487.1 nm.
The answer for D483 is 14.4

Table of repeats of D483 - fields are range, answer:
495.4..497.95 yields 14.65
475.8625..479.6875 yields 18.57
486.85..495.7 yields 14.38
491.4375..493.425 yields 14.43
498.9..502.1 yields 14.36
